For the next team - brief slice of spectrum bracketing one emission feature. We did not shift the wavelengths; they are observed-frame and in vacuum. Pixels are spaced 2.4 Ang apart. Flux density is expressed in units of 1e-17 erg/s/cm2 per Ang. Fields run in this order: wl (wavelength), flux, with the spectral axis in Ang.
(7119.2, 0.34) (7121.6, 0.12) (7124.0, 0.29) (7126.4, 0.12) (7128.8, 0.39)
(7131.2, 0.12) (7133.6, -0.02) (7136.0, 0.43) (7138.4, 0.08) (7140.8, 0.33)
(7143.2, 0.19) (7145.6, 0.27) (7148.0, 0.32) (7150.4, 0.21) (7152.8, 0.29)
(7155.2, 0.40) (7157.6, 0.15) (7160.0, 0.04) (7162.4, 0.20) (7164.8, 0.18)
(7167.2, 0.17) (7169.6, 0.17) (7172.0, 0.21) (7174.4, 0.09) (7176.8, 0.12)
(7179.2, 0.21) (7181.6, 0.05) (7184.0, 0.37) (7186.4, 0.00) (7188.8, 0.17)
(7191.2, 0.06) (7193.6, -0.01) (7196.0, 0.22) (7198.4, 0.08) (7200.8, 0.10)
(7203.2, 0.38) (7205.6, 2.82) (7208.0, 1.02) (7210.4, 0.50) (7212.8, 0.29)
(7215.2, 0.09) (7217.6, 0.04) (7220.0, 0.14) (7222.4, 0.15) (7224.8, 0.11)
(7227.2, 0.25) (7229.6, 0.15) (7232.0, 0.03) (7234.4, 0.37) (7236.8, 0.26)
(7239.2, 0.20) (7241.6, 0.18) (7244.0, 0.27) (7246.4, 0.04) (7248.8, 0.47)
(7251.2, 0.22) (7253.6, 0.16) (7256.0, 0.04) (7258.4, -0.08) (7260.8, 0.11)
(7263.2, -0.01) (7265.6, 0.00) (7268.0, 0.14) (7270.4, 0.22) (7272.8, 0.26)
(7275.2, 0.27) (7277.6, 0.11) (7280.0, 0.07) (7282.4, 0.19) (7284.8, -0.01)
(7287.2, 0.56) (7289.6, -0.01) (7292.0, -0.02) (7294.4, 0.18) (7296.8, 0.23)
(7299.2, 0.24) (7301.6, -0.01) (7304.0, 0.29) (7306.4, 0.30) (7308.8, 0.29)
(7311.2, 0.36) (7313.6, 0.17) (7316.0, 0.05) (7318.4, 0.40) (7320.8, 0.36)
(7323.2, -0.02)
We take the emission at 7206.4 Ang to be H-alpha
